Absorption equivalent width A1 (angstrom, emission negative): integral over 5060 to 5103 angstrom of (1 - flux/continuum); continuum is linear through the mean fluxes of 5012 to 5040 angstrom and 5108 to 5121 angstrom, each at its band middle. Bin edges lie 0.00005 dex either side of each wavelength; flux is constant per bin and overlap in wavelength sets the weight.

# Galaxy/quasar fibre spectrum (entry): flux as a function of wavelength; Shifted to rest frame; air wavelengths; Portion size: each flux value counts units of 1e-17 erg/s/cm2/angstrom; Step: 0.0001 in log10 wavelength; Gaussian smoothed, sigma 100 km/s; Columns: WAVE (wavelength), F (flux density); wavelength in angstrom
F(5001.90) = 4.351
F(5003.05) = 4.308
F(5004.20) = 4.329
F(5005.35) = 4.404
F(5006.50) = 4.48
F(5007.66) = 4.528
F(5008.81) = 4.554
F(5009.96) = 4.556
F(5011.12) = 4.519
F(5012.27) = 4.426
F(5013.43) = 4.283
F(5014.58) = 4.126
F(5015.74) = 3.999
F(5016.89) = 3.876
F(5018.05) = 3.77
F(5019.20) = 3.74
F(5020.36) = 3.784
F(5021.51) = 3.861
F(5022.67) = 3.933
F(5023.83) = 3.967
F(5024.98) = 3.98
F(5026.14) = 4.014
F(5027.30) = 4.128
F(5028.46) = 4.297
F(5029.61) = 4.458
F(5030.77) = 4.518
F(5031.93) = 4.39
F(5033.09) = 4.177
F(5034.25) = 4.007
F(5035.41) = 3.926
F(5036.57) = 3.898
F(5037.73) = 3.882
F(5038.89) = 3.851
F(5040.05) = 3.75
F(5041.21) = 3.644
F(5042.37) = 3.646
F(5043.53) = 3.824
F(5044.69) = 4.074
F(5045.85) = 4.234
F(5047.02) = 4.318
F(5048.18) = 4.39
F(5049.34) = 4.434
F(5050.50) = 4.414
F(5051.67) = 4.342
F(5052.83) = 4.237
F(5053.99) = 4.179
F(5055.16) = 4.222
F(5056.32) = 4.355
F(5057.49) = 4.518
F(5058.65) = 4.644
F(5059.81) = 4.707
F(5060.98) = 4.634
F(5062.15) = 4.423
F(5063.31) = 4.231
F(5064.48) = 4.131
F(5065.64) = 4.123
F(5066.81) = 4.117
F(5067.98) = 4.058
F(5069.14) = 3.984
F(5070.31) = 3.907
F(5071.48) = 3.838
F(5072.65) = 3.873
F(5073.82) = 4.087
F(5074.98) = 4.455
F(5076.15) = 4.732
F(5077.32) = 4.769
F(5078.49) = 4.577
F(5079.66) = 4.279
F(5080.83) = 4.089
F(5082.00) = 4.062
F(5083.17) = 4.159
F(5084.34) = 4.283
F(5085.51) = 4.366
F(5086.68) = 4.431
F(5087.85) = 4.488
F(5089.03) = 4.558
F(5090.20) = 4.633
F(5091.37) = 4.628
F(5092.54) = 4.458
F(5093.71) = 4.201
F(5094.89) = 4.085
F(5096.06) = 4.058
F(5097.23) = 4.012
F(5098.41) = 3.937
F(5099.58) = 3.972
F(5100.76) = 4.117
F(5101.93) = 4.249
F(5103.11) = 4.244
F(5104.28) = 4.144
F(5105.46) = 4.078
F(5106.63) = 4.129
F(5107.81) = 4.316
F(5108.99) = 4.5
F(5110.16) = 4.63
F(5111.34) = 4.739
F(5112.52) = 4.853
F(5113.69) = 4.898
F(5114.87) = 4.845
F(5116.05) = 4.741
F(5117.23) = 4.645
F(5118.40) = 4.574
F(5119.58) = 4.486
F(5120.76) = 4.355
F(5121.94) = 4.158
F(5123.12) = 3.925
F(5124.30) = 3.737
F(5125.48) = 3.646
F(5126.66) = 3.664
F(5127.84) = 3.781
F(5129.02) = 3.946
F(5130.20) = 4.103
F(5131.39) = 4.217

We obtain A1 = 1.69 angstrom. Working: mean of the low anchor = 4.04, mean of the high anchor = 4.66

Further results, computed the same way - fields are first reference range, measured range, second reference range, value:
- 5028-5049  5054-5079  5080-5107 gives -0.9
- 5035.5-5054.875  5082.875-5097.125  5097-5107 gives -0.9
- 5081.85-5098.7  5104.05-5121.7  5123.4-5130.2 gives -2.4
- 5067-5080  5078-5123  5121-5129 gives -3.8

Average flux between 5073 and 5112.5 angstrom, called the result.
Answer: 4.32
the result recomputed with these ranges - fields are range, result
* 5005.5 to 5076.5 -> 4.17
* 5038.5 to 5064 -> 4.23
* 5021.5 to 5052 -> 4.09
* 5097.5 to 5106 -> 4.1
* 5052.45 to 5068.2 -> 4.33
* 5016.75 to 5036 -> 4.05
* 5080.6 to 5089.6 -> 4.31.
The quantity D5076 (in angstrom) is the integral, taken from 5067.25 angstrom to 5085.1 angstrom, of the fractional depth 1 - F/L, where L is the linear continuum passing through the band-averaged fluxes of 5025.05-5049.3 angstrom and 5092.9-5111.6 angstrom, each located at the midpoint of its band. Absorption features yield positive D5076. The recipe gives -0.24 angstrom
